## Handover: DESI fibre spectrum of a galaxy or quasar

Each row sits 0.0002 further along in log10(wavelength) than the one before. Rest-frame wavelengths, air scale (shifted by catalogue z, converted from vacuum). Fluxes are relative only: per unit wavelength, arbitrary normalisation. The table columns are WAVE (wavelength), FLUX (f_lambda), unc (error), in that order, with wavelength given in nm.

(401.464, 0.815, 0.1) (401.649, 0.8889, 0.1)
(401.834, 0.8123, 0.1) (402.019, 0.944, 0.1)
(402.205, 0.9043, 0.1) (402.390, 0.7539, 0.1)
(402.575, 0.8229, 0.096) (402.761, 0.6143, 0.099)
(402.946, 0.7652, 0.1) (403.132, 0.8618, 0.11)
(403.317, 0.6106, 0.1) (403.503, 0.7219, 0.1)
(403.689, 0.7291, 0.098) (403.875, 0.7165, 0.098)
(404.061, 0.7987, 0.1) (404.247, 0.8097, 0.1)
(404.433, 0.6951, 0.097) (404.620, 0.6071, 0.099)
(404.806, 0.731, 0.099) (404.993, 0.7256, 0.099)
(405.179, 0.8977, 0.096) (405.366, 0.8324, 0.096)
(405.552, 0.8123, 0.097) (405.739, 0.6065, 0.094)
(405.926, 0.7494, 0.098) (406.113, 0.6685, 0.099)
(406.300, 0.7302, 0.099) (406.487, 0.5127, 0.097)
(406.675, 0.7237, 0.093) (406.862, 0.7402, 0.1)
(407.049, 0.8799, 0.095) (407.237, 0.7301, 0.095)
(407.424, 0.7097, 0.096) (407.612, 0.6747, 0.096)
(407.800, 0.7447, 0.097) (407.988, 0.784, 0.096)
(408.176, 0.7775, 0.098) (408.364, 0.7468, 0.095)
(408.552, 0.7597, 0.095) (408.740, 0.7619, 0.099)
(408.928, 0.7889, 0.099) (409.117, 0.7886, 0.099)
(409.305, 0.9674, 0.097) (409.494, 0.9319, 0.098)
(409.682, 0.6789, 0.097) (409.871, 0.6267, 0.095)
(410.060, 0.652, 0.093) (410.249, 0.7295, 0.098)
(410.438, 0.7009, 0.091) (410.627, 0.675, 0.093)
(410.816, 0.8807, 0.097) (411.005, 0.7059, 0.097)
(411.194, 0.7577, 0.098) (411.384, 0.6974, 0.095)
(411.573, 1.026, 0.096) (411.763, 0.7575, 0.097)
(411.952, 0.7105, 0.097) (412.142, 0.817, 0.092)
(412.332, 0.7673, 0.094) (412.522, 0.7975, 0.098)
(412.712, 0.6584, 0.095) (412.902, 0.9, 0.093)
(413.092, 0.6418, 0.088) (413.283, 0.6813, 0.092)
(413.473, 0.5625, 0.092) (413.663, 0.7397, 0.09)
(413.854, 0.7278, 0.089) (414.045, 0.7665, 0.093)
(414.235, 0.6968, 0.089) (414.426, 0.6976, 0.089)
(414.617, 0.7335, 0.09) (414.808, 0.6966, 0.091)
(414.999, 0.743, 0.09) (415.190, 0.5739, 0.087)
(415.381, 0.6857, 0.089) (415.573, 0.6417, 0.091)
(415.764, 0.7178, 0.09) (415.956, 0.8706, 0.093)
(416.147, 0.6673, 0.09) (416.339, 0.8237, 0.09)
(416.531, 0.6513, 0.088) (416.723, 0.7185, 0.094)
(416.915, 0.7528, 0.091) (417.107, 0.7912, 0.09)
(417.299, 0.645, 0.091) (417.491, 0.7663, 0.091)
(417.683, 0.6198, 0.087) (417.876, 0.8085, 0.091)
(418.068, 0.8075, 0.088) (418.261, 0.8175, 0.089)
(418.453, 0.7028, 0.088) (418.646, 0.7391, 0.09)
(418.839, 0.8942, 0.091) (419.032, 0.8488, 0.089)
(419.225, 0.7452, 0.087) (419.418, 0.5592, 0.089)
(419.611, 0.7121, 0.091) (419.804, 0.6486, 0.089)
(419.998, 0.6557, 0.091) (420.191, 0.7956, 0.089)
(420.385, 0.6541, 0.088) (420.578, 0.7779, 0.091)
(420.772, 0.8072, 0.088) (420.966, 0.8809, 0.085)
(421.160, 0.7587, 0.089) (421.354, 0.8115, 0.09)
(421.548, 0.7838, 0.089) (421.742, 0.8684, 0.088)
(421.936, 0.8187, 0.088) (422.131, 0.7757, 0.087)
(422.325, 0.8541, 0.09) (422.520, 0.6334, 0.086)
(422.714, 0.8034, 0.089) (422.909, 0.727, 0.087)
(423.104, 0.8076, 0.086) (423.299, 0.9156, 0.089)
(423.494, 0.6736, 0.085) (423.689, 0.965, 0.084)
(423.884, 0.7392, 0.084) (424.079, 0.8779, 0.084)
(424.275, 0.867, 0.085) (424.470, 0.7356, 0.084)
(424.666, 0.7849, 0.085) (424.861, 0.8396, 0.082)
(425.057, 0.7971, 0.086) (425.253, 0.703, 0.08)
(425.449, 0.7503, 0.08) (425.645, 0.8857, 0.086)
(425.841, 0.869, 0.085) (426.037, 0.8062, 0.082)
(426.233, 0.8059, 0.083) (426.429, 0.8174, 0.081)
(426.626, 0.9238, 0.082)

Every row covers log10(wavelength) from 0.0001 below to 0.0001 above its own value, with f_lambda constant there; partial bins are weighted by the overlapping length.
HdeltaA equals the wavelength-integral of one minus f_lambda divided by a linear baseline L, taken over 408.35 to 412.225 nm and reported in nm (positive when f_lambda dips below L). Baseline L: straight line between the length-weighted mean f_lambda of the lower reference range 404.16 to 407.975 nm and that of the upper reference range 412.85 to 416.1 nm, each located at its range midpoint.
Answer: -0.28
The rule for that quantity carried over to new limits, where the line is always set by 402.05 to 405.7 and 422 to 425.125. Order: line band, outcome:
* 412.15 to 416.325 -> 0.340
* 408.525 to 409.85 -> -0.057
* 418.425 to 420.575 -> 0.177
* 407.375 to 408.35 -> 0.035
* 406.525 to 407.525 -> 0.030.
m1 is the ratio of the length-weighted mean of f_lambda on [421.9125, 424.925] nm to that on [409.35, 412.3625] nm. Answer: 1.05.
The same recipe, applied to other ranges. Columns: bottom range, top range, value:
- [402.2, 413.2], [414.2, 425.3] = 1.01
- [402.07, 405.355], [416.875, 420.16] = 0.98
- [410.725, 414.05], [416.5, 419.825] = 0.98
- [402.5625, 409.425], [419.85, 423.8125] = 1.05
